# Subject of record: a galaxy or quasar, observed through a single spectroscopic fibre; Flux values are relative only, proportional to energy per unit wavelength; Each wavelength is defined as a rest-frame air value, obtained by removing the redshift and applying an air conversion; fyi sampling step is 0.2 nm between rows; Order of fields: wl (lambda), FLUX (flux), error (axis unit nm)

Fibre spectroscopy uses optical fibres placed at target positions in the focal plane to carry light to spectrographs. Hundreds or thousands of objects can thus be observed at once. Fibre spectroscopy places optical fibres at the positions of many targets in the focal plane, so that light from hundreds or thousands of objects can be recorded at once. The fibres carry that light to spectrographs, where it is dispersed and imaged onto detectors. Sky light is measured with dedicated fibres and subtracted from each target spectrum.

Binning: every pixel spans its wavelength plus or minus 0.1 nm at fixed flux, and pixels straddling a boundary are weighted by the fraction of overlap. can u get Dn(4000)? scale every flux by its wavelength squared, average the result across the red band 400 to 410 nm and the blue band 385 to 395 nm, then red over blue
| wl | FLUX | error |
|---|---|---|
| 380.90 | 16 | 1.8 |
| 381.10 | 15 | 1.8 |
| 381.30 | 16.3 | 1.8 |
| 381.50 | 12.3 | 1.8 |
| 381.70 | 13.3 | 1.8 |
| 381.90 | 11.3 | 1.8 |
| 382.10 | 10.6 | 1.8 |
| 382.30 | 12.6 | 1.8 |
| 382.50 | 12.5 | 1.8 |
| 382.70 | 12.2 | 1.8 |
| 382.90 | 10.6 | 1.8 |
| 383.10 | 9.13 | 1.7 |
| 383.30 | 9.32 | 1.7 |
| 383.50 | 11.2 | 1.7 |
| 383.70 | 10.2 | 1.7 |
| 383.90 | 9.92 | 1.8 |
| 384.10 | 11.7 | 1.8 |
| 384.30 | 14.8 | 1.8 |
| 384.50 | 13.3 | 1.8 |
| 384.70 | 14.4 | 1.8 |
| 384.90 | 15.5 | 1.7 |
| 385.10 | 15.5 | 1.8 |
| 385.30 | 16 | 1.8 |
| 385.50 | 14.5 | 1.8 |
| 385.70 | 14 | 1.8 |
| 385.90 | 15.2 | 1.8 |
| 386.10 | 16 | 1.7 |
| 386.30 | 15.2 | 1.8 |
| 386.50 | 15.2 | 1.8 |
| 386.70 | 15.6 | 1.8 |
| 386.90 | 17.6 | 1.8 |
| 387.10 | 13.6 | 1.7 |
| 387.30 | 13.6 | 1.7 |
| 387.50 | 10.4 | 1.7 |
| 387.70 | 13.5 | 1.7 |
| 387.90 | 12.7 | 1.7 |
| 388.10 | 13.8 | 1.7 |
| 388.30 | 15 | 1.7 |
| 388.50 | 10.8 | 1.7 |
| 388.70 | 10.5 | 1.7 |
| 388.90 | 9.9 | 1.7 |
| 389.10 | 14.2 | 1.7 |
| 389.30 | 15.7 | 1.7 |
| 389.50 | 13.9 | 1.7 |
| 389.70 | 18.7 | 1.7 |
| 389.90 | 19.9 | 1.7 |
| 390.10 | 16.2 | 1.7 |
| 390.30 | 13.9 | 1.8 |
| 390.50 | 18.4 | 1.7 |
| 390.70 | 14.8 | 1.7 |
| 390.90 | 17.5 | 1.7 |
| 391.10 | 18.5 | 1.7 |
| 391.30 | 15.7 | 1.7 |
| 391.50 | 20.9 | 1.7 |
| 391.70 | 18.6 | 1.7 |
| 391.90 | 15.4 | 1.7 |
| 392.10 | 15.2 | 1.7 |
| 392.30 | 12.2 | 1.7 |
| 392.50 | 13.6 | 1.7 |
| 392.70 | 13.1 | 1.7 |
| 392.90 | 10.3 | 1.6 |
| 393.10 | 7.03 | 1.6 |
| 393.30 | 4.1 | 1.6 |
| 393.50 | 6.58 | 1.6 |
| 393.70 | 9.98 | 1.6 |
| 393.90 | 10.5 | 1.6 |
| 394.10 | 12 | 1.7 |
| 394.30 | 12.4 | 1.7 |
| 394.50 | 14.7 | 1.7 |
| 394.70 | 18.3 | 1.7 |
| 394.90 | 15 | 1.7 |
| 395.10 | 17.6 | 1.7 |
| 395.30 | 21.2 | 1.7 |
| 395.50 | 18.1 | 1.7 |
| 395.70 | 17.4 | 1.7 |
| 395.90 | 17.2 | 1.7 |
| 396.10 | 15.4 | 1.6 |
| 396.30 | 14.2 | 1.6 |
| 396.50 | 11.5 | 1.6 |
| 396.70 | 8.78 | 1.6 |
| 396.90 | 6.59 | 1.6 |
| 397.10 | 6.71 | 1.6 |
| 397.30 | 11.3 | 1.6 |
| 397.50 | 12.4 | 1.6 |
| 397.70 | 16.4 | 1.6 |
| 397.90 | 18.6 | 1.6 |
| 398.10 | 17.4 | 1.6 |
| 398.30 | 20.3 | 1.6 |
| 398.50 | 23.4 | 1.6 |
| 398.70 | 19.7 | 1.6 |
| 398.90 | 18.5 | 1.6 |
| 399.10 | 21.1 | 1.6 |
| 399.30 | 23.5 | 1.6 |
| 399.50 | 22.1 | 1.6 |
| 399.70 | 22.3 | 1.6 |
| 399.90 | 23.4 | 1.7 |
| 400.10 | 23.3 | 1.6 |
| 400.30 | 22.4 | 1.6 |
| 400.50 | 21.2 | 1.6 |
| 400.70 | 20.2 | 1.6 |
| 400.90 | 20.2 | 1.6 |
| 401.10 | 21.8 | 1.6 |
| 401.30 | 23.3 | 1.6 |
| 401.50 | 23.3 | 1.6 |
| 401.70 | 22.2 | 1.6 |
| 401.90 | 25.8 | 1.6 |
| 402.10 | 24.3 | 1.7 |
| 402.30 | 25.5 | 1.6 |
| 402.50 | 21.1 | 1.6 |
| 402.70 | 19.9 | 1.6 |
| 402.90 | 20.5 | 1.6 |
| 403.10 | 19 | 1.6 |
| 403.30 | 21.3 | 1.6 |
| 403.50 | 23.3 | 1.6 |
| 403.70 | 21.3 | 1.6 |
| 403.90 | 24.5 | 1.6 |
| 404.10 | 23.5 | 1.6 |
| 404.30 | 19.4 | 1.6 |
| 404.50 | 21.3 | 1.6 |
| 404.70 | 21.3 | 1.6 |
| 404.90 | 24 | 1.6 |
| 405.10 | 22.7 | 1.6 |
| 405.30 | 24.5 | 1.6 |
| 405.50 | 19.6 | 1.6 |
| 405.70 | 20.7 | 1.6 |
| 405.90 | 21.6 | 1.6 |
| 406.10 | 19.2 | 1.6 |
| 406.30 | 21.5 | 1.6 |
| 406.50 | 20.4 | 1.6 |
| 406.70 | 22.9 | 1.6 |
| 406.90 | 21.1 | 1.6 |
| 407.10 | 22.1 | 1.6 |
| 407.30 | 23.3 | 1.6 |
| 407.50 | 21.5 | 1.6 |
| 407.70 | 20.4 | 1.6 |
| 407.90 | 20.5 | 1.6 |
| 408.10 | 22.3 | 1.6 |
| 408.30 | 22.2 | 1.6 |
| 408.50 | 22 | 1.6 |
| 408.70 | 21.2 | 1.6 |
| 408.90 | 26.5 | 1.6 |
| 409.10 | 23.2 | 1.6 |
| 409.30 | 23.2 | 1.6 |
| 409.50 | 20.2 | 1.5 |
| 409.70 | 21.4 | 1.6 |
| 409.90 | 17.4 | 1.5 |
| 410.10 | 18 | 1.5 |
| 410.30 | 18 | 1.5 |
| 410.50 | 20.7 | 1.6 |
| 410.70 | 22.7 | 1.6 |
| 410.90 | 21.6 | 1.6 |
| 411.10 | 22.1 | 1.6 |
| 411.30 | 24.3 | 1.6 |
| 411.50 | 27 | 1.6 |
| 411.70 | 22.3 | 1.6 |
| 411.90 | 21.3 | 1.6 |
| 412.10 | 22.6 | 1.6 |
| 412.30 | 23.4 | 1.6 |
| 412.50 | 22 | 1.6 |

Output 1.67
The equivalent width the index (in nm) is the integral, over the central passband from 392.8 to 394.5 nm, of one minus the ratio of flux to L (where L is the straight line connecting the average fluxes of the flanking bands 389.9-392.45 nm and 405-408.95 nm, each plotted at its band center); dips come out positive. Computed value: 0.78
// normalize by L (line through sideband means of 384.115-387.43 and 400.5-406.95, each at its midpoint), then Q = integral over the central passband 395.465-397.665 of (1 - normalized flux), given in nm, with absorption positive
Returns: 0.740 nm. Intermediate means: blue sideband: 14.9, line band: 12.6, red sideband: 21.9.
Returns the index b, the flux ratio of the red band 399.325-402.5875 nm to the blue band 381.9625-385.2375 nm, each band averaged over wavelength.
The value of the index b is 1.9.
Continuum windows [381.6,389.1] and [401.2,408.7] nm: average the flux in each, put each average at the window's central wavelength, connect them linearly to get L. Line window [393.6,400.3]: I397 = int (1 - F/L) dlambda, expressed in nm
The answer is 0.71 nm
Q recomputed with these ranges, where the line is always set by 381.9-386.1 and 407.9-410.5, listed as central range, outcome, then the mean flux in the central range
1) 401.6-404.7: -0.482 nm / 22.2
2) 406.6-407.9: -0.075 nm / 21.8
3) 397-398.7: 0.137 nm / 16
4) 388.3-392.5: -0.167 nm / 15.5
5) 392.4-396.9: 0.927 nm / 13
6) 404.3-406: -0.166 nm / 21.8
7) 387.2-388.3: 0.077 nm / 13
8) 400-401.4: -0.260 nm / 21.8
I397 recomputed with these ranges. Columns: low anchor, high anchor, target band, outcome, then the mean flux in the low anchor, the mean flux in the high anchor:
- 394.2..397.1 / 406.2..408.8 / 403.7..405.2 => -0.188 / 14.6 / 21.6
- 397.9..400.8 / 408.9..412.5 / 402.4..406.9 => 0.005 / 21.2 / 21.9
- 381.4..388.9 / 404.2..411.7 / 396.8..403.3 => -0.409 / 13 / 21.7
